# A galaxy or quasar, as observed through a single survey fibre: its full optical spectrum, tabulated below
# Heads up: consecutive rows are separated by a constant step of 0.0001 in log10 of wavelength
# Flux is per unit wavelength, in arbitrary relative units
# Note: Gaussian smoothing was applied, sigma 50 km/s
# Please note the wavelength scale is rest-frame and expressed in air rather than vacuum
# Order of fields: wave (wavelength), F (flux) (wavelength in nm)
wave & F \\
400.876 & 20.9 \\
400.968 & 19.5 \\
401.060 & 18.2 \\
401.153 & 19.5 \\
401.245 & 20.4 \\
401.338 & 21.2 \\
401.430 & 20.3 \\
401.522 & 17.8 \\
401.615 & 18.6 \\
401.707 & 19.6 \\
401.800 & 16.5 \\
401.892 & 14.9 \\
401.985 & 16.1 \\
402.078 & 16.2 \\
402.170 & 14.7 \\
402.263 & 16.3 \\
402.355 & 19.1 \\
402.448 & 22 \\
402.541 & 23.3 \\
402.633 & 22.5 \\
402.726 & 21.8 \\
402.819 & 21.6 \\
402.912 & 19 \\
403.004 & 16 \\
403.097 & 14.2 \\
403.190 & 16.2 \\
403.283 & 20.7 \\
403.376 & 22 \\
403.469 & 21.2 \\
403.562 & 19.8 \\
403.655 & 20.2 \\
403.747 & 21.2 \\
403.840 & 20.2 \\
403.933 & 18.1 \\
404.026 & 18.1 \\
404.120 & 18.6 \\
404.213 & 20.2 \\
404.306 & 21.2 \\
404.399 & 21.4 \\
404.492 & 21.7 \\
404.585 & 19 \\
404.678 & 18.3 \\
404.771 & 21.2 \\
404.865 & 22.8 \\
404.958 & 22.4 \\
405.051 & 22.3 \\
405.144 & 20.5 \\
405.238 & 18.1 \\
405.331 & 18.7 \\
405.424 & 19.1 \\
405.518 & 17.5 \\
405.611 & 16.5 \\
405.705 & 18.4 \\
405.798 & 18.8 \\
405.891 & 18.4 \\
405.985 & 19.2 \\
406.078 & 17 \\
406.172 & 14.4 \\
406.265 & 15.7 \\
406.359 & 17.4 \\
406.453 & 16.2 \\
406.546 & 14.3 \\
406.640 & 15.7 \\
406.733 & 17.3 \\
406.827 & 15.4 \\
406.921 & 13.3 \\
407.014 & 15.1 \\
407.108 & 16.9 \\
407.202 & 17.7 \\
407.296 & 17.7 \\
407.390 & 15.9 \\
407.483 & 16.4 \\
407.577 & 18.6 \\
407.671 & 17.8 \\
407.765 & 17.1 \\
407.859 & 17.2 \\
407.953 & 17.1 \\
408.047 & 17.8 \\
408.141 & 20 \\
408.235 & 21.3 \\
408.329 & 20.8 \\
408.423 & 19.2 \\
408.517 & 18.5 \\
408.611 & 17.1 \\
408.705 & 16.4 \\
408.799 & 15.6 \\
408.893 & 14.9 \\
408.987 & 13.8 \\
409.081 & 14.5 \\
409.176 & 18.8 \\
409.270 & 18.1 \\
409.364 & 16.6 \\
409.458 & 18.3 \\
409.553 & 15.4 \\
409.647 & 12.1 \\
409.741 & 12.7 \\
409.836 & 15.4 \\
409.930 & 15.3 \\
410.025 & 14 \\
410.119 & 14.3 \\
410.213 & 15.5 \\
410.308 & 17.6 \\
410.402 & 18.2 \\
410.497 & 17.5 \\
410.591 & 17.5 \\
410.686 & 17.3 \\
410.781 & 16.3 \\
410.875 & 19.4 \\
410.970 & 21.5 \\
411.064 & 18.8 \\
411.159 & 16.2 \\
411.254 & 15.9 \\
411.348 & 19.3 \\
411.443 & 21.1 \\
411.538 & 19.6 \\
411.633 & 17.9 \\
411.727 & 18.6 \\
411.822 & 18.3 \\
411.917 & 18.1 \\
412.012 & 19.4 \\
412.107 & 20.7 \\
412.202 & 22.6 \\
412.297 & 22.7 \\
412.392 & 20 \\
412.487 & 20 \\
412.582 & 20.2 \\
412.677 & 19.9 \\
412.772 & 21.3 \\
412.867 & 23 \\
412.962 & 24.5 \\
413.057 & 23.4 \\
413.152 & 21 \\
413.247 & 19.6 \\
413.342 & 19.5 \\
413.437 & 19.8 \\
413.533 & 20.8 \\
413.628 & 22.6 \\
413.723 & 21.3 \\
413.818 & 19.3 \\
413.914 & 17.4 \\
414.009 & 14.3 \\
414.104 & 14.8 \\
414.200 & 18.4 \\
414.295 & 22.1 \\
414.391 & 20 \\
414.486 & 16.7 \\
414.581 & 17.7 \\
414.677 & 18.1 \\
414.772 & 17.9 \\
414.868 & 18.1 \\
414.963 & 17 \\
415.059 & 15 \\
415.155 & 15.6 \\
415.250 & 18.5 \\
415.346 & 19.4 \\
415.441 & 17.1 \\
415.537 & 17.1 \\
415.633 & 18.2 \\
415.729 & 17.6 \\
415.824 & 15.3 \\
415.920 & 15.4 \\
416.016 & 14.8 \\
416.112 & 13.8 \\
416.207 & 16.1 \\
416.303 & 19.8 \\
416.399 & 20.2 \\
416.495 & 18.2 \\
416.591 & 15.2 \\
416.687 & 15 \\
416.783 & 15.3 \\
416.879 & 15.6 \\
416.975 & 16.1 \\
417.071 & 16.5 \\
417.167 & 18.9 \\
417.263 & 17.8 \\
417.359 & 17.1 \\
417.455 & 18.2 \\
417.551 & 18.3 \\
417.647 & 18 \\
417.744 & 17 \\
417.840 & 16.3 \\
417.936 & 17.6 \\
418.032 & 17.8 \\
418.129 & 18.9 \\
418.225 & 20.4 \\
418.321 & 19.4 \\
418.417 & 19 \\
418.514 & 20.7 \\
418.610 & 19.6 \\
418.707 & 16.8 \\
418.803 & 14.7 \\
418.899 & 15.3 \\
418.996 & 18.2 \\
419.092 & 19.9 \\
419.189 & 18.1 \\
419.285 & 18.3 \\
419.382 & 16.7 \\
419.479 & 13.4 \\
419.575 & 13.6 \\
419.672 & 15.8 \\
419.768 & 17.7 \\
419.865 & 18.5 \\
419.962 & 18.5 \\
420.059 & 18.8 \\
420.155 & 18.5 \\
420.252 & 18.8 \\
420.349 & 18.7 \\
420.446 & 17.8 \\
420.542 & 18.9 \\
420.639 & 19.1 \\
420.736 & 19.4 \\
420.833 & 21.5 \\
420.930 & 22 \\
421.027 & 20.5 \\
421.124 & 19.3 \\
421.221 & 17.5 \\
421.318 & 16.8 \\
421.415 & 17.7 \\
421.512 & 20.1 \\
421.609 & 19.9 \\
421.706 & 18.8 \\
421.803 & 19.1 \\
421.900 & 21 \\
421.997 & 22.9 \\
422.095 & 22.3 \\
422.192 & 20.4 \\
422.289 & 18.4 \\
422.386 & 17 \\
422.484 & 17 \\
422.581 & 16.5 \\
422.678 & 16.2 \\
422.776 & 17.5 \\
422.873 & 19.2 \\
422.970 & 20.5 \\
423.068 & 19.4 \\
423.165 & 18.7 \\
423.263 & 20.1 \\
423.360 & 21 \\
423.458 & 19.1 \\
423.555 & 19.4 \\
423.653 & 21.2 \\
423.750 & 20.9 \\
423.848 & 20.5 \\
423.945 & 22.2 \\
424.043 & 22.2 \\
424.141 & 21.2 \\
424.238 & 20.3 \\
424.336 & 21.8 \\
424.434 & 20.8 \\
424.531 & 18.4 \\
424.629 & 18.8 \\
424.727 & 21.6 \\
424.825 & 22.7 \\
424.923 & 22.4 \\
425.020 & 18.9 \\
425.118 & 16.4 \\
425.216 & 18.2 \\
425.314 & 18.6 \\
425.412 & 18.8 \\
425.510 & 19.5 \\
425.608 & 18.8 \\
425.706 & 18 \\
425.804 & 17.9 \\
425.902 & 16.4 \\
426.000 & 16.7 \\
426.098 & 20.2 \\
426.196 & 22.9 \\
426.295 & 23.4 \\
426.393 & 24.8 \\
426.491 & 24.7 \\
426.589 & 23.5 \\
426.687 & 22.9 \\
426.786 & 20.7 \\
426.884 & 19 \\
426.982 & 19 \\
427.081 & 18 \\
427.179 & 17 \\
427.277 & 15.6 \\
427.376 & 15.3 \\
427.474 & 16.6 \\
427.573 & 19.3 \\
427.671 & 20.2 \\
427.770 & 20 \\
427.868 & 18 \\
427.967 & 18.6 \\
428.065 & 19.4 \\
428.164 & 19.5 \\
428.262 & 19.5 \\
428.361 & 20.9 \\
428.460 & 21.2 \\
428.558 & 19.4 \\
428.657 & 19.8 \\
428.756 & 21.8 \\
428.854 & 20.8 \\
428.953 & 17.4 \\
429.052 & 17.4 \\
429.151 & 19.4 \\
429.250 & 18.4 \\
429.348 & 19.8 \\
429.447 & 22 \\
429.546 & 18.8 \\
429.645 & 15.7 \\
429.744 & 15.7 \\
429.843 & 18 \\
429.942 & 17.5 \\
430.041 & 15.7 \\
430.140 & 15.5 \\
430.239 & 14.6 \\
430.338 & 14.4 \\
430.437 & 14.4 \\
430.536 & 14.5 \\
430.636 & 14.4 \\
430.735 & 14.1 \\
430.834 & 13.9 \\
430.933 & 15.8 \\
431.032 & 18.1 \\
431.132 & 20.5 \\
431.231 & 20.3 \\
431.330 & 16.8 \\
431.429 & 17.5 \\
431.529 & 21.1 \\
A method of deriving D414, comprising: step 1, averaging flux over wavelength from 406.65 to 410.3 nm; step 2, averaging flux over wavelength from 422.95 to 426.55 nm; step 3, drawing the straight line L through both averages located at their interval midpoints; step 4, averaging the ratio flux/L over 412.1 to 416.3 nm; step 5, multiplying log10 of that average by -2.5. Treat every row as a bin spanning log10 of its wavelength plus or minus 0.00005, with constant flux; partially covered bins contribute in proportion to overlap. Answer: -0.06 mag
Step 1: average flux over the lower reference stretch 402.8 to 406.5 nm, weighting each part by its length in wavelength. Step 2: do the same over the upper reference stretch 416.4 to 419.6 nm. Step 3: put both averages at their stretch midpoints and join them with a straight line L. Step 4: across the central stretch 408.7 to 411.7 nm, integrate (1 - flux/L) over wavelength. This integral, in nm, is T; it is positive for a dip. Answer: 0.26 nm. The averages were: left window 19.1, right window 17.4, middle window 16.8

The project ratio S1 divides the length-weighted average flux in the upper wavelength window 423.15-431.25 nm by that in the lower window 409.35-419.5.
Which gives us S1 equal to 1.06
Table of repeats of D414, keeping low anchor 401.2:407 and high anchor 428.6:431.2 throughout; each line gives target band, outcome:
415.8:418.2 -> 0.063 mag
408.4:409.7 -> 0.132 mag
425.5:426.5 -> -0.154 mag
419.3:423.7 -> -0.062 mag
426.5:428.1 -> -0.099 mag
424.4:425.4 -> -0.122 mag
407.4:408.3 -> 0.023 mag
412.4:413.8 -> -0.163 mag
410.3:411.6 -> 0.000 mag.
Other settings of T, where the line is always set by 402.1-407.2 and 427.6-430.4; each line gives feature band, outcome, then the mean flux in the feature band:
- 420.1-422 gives -0.075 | 19.3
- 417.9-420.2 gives 0.105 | 17.8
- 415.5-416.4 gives 0.095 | 16.7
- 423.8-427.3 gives -0.292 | 20.1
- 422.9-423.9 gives -0.080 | 20.1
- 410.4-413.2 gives -0.157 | 19.7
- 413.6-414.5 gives -0.002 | 18.7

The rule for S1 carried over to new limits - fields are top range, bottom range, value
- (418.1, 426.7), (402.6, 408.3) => 1.04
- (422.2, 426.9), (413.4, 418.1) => 1.14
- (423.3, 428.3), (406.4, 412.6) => 1.14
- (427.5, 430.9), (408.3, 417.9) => 1.00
